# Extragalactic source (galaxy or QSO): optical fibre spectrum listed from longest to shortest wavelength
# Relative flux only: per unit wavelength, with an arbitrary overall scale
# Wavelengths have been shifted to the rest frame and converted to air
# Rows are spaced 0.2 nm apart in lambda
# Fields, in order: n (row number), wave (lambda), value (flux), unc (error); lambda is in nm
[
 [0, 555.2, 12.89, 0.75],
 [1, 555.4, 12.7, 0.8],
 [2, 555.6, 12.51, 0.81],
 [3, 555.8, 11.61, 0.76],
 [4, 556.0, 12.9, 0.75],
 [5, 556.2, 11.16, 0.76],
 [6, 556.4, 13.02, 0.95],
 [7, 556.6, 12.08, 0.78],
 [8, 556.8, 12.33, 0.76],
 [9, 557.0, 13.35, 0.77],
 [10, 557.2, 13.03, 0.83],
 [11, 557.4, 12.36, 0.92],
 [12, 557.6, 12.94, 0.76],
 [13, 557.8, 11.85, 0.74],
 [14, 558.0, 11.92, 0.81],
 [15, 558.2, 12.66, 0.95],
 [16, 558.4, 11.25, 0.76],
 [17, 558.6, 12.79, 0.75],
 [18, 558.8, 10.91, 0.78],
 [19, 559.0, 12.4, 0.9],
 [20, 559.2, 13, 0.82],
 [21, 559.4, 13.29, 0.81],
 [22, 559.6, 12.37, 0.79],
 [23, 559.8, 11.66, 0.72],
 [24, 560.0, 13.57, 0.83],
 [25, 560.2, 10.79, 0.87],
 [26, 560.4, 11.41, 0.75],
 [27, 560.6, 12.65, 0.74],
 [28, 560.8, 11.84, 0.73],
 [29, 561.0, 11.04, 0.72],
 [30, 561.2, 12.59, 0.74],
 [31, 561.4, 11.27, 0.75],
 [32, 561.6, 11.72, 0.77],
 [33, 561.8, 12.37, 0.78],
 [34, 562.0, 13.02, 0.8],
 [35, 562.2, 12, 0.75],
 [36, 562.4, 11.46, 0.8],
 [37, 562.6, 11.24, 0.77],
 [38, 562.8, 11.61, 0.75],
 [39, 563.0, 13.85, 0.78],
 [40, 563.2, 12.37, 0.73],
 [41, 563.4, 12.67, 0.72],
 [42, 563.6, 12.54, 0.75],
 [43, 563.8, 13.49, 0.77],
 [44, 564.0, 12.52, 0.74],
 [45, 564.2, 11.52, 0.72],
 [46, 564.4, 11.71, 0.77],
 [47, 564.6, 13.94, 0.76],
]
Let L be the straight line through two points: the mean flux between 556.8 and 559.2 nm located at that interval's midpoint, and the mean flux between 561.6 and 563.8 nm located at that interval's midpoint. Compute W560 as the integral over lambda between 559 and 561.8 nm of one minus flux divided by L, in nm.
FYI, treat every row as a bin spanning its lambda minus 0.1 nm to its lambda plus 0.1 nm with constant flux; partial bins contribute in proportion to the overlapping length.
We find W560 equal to 0.05 nm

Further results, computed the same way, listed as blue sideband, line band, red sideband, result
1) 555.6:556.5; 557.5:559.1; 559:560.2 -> 0.05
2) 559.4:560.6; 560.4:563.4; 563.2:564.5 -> 0.05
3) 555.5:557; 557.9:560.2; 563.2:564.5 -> 0.01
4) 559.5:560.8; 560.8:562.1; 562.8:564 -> 0.04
